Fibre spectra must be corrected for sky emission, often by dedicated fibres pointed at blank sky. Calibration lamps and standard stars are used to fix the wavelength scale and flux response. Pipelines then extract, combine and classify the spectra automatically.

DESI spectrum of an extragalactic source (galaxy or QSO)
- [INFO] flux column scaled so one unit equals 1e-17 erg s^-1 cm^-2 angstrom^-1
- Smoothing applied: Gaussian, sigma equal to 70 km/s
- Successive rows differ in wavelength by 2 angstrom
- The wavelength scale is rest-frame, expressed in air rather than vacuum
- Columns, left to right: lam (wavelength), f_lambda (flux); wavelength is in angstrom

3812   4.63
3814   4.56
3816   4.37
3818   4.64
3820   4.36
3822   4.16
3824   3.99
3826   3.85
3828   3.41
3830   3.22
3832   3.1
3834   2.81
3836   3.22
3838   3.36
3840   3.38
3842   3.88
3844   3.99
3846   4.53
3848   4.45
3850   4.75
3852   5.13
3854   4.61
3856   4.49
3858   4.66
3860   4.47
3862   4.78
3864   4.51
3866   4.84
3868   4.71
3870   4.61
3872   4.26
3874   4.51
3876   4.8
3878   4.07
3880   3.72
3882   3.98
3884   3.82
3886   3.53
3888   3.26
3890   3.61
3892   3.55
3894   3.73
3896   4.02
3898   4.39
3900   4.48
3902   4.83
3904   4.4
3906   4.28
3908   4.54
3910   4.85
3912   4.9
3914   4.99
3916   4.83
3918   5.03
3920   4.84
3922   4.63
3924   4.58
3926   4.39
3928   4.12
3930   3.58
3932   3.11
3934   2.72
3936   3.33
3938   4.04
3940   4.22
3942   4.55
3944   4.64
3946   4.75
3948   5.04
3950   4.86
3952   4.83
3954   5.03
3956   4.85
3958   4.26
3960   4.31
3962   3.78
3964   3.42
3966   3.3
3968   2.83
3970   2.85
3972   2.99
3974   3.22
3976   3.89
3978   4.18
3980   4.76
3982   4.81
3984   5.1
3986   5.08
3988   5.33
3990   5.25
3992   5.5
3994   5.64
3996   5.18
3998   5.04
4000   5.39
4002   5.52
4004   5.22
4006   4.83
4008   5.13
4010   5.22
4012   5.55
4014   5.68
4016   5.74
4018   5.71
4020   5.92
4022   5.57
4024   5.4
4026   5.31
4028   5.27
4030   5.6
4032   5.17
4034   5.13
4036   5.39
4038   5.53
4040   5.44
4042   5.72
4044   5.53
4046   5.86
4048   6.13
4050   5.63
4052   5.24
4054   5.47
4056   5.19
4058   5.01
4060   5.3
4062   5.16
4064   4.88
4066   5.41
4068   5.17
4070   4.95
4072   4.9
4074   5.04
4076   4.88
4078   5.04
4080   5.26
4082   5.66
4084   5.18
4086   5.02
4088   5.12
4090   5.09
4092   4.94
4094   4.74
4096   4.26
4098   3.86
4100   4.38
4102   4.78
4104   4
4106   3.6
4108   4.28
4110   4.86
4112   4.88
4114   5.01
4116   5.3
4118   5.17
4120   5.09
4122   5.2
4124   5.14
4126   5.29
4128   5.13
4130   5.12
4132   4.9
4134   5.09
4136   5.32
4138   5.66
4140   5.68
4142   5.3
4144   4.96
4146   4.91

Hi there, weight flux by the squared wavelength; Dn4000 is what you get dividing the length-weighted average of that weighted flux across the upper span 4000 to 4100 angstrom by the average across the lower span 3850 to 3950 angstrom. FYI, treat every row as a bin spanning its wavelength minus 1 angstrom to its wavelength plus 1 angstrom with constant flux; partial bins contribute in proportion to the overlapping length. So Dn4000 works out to 1.31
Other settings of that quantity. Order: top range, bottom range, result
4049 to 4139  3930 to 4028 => 1.14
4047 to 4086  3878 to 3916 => 1.36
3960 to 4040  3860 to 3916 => 1.20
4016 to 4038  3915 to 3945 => 1.37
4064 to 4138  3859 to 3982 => 1.28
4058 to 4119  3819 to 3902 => 1.34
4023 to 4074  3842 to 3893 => 1.36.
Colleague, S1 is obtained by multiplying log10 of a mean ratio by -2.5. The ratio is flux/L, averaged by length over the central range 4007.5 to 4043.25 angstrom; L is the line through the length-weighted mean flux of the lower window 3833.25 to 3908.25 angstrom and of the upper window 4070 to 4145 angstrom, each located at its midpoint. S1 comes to -0.17 mag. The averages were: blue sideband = 4.18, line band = 5.48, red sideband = 4.95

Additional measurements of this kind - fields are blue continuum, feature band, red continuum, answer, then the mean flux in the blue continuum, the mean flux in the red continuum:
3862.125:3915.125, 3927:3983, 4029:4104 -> 0.15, 4.29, 5.15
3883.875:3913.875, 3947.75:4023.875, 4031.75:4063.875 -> 0.04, 4.18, 5.42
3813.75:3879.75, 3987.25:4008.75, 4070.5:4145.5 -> -0.14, 4.19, 4.95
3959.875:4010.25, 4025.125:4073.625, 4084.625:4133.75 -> -0.15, 4.52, 4.81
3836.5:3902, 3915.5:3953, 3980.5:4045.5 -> 0.10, 4.22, 5.37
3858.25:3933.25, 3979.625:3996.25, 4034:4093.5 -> -0.08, 4.31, 5.27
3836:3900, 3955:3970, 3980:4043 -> 0.30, 4.2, 5.36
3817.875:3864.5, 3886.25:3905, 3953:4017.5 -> 0.07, 4.06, 4.66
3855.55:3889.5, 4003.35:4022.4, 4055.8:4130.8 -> -0.16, 4.28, 4.93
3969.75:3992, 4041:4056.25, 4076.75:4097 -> -0.17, 4.42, 5.03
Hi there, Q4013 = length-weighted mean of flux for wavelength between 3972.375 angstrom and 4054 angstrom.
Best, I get 5.26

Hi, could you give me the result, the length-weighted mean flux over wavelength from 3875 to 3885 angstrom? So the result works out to 4.08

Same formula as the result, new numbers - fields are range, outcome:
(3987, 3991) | 5.29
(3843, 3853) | 4.57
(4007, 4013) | 5.3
